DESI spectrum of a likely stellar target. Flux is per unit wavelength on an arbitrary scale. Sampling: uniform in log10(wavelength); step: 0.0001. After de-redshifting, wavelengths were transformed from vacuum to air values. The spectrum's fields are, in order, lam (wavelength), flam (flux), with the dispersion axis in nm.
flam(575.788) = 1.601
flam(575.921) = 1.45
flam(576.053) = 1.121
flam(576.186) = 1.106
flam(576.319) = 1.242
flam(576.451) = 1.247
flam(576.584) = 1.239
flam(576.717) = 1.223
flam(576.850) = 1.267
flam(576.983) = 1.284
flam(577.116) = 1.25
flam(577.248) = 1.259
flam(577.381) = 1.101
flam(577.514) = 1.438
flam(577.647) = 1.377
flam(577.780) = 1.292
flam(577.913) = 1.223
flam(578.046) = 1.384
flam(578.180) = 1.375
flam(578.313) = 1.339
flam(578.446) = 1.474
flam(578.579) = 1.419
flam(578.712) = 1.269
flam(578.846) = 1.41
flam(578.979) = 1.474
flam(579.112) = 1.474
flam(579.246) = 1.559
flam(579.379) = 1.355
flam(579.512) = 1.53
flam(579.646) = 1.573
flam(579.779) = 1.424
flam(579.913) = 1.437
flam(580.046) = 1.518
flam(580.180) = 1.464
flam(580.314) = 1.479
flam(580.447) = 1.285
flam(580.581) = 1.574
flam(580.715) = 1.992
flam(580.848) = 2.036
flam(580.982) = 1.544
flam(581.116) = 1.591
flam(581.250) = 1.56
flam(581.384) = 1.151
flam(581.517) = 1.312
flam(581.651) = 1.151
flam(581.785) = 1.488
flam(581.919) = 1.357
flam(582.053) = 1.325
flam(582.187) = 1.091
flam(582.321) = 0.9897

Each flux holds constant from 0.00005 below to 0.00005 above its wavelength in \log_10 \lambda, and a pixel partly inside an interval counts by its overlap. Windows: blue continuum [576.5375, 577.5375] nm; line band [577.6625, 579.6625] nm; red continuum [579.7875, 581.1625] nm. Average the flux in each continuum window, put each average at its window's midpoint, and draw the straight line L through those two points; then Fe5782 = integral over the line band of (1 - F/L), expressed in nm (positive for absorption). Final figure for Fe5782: 0.01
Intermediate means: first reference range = 1.25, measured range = 1.4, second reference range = 1.58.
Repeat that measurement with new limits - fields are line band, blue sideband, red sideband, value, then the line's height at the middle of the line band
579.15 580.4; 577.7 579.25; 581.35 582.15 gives -0.120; 1.35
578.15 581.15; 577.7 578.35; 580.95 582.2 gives -0.366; 1.34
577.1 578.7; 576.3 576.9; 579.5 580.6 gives 0.001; 1.33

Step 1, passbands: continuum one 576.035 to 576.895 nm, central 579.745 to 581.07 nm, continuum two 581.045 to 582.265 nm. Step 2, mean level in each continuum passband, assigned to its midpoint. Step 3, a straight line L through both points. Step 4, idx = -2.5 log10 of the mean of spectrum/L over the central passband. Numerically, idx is -0.21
